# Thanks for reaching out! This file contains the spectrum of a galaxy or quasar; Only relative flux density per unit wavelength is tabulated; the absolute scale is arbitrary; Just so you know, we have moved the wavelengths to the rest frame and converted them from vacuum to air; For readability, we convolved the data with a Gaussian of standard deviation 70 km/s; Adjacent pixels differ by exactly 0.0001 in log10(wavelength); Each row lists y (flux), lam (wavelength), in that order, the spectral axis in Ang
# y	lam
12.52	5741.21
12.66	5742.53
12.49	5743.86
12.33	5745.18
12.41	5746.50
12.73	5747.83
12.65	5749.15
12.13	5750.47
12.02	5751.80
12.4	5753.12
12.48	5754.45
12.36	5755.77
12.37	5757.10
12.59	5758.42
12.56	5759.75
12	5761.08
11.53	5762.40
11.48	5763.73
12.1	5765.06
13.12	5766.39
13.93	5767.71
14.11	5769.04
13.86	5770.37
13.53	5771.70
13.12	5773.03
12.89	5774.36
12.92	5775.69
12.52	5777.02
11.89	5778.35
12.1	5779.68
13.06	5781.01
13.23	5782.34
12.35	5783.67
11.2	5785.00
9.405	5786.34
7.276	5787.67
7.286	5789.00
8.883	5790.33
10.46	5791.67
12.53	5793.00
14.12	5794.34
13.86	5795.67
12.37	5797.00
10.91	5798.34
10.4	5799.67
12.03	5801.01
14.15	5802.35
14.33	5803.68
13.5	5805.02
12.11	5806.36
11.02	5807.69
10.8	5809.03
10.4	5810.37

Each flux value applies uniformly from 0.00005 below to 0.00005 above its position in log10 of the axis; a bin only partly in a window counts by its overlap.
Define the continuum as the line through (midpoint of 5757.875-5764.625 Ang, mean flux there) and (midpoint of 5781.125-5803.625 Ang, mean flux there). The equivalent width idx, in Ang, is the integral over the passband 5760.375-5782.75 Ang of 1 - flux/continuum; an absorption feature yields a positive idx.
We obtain -1.8 Ang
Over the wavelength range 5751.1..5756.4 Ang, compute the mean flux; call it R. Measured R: 12.3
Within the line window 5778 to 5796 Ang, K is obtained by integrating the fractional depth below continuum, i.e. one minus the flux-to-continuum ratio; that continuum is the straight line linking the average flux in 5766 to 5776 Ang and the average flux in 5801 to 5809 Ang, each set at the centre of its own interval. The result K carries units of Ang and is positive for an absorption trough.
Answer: 2.6 Ang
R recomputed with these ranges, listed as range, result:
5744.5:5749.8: 12.5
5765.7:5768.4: 13.5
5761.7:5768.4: 12.4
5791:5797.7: 12.7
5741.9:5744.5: 12.5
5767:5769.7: 14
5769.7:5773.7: 13.5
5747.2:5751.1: 12.5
